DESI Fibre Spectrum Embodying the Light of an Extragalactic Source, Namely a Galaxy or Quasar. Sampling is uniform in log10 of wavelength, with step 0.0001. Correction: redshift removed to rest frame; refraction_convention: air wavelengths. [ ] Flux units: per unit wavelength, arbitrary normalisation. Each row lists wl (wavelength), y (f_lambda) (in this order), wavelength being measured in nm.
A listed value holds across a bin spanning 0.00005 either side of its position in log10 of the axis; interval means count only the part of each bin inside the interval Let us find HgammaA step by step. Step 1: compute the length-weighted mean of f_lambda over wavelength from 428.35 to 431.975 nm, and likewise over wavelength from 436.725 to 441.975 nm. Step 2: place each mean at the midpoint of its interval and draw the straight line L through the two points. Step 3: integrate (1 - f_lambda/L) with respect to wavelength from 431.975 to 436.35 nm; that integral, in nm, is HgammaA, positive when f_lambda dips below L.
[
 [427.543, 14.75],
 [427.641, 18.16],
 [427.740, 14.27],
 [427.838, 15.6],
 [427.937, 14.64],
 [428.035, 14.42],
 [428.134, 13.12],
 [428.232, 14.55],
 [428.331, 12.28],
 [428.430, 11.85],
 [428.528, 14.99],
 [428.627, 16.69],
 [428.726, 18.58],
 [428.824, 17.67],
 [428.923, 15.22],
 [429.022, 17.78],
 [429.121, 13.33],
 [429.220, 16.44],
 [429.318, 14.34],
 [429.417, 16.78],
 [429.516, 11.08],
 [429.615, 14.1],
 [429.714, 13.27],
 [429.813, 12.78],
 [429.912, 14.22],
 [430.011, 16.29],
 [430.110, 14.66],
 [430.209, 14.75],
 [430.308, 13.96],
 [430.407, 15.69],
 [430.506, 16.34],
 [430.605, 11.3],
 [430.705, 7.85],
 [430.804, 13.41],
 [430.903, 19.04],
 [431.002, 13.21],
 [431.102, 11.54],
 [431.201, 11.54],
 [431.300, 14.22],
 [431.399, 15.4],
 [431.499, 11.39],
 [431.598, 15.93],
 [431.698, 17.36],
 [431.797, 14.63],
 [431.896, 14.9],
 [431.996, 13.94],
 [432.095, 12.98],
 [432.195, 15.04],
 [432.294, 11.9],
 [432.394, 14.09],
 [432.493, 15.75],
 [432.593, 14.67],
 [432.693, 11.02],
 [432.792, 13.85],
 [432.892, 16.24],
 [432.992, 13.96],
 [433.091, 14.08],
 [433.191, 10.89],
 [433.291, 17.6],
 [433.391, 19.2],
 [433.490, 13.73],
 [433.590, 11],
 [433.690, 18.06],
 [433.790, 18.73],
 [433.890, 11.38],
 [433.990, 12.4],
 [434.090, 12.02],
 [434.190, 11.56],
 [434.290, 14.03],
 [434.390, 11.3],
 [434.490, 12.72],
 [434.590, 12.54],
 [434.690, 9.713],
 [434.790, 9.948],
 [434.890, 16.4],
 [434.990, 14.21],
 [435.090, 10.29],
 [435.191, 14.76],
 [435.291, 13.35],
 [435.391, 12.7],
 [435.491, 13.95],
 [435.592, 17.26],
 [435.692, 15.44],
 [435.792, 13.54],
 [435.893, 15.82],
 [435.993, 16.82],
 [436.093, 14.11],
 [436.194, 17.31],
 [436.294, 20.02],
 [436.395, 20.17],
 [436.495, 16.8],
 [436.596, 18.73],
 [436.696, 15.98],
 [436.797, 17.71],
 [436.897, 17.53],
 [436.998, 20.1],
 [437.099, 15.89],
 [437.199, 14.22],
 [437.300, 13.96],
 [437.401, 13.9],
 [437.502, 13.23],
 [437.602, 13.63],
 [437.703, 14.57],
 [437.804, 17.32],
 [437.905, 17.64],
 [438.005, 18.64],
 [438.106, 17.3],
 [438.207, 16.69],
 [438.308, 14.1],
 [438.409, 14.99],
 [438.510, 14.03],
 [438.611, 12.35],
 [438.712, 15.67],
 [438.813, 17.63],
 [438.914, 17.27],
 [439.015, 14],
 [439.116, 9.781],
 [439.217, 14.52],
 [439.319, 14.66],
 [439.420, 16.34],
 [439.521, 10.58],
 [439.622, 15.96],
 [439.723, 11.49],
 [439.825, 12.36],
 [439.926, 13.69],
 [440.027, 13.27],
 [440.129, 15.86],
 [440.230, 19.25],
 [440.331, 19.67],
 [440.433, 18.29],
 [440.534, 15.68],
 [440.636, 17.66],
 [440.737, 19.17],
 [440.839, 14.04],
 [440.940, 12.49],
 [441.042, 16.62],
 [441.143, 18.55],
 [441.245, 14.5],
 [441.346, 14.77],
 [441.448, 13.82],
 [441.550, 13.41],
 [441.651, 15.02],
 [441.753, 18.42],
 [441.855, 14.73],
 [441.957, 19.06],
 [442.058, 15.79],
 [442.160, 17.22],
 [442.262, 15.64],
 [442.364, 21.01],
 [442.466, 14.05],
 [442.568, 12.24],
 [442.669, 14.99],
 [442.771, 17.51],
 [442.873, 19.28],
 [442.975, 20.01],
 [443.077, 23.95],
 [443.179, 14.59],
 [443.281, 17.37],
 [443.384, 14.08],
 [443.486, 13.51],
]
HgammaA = 0.239 nm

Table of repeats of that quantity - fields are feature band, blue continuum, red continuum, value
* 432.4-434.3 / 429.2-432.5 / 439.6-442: 0.036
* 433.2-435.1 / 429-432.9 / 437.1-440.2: 0.111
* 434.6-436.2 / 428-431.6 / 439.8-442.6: 0.123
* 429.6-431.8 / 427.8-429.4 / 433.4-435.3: 0.059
